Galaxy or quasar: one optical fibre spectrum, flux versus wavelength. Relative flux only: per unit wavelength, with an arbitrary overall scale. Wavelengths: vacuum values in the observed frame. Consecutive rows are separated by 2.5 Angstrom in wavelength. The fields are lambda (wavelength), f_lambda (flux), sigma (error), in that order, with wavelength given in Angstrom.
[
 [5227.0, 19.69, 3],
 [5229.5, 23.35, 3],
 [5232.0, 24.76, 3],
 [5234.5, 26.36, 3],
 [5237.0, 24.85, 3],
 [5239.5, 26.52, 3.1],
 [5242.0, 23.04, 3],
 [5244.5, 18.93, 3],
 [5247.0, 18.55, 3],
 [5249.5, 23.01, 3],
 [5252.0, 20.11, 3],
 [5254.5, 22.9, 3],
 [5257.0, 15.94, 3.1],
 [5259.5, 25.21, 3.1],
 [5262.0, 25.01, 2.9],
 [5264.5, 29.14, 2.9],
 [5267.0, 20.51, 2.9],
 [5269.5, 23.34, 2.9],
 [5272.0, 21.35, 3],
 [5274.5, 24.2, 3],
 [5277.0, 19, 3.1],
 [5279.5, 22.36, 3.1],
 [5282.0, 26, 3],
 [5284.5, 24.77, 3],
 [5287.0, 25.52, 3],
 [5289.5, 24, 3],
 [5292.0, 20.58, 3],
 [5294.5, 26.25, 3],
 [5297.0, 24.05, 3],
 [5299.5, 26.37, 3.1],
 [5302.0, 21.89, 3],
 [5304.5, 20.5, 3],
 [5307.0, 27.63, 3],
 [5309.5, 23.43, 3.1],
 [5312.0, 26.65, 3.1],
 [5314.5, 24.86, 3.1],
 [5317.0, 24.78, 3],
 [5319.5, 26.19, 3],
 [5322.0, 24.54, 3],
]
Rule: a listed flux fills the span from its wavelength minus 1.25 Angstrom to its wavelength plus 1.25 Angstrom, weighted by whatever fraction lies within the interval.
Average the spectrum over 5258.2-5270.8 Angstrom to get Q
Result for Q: 24.6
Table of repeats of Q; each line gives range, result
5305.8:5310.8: 25.5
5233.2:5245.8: 23.9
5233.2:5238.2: 25.6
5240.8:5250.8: 20.9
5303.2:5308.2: 24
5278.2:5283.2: 24.1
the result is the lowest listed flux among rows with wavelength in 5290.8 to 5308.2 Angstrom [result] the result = 20.5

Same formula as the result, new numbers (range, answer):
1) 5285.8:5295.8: 20.58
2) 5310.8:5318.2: 24.78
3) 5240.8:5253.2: 18.55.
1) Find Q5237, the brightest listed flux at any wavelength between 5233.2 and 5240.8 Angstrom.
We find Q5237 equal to 26.52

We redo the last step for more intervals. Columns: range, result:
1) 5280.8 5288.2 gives 26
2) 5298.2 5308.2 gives 27.63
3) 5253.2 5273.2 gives 29.14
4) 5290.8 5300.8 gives 26.37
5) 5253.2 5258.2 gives 22.9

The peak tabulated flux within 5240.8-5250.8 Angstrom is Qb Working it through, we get 23.04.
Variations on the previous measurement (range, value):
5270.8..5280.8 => 24.2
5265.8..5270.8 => 23.34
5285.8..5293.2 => 25.52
